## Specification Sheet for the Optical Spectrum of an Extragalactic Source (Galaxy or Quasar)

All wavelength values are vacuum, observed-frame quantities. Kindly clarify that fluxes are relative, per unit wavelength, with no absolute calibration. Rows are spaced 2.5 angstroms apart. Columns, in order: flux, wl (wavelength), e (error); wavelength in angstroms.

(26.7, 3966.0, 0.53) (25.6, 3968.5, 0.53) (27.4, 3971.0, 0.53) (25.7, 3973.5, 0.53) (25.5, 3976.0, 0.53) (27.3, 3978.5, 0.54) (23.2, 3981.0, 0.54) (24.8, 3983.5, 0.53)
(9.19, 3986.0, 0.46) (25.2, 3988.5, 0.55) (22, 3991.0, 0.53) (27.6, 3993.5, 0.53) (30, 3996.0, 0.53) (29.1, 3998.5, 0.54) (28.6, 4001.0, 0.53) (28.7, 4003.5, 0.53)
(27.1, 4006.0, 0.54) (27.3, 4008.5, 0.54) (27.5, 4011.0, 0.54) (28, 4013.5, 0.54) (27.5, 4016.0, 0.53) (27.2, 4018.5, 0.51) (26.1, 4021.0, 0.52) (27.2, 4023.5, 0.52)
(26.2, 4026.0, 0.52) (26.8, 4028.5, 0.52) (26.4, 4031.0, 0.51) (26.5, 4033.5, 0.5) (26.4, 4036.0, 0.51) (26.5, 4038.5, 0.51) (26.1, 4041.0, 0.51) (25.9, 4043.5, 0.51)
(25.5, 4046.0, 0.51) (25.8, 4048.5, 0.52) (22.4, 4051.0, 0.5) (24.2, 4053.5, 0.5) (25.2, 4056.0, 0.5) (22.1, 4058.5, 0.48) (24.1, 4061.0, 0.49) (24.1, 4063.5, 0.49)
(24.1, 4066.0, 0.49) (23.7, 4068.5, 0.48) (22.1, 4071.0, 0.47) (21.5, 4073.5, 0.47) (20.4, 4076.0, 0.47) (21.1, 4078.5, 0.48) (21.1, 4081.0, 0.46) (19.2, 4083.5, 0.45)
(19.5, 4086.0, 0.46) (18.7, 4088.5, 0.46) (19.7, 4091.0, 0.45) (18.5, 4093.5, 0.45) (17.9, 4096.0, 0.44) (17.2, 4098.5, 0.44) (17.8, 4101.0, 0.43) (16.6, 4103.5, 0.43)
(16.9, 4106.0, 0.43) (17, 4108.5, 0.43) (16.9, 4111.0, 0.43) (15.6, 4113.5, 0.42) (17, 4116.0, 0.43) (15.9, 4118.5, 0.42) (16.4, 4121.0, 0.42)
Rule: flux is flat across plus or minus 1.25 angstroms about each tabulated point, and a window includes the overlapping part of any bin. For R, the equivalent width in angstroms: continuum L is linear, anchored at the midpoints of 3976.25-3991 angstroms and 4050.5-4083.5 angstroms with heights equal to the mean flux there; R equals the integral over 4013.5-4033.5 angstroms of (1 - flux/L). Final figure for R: -3.9 angstroms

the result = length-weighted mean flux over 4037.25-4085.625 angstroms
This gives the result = 23.4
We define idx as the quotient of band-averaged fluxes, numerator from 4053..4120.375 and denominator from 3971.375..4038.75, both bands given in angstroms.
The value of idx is 0.76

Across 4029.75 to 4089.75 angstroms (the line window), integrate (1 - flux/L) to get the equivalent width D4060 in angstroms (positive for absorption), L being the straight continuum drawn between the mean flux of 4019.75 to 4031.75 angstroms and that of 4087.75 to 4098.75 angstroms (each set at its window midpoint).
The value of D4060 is -2.5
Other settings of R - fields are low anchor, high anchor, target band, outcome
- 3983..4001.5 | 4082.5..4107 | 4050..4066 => -2.6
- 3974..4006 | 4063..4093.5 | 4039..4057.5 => -2.1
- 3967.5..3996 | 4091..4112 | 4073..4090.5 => -1.4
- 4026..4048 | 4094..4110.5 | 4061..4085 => -0.8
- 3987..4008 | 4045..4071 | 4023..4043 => -0.9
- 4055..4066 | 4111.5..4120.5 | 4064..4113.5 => 1.4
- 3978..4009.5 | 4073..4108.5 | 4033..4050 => -3.0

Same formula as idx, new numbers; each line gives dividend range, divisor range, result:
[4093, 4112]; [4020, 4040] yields 0.65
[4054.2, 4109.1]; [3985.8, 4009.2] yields 0.78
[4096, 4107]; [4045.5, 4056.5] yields 0.70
